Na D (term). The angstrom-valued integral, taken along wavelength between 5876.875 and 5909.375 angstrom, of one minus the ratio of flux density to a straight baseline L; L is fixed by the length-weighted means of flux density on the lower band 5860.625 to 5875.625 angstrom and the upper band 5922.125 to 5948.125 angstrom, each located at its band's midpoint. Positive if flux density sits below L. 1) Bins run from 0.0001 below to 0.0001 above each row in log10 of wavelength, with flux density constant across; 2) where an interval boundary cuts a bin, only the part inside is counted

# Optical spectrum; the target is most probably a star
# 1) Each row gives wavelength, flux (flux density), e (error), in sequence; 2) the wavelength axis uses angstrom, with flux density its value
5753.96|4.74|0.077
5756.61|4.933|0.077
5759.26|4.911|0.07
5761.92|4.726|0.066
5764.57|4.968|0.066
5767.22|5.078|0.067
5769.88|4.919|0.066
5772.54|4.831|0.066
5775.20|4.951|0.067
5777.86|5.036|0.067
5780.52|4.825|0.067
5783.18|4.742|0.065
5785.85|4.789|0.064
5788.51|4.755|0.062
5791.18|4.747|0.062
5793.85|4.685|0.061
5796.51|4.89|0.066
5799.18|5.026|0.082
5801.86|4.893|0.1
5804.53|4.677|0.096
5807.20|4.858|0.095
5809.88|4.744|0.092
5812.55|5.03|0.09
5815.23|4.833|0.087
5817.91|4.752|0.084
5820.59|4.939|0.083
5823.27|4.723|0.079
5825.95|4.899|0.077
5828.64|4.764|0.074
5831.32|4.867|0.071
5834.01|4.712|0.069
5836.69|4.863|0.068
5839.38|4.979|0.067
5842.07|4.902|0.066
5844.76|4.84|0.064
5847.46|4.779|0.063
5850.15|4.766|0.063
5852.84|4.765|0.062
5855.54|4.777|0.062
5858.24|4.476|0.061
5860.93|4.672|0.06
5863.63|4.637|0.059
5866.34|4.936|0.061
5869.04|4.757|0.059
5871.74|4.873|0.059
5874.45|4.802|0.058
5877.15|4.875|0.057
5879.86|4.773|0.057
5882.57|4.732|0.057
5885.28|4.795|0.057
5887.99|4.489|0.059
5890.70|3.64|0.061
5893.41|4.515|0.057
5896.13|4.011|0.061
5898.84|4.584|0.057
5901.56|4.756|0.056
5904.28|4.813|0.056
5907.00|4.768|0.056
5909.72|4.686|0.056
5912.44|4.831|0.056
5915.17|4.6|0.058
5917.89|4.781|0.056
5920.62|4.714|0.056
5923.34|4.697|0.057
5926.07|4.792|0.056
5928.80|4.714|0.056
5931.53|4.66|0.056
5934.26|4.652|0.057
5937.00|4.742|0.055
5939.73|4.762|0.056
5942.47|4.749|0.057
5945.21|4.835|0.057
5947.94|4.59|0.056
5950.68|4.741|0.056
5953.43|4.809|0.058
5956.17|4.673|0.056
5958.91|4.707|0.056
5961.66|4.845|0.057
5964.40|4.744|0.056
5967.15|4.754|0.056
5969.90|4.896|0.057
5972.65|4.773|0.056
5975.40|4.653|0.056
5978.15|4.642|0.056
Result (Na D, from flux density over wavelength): 1.4 angstrom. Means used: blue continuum 4.78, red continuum 4.73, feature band 4.56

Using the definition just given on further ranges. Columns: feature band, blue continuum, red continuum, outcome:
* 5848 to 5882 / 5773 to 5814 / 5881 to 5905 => -1.3 angstrom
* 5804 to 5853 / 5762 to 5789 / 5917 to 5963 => 0.1 angstrom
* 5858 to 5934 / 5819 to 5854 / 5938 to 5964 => 2.0 angstrom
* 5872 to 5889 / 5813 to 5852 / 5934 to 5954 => 0.1 angstrom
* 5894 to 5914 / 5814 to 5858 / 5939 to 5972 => 0.6 angstrom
